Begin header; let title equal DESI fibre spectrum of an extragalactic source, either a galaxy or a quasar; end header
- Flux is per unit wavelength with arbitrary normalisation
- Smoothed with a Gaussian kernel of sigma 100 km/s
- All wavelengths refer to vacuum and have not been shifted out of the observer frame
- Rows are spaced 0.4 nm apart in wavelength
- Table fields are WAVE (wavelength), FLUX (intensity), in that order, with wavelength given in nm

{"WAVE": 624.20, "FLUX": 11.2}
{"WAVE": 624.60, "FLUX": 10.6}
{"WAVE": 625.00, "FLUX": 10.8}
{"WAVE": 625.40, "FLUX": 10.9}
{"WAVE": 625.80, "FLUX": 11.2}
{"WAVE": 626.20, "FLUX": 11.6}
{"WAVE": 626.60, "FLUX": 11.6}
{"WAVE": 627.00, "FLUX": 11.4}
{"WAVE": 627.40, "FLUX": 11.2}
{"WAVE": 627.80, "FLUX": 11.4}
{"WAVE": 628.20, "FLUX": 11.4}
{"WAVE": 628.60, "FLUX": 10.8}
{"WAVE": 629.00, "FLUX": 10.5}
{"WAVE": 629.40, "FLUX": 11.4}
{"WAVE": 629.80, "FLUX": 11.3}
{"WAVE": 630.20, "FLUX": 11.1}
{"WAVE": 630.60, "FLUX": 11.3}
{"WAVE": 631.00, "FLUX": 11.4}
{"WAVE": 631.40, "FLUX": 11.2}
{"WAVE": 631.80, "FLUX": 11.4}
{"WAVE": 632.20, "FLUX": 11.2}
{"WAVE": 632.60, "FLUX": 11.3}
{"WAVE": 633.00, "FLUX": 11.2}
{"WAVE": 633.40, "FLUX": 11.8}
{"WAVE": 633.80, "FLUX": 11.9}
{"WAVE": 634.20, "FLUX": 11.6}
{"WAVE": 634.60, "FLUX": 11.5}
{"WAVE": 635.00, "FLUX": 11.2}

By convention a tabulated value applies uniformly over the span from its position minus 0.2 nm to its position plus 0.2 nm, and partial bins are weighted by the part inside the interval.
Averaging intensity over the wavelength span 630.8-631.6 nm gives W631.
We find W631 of 11.3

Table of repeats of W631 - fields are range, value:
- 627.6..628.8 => 11.2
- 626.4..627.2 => 11.5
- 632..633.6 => 11.4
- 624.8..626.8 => 11.2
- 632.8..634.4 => 11.6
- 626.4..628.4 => 11.4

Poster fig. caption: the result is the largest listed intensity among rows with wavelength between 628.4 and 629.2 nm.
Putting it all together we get 10.8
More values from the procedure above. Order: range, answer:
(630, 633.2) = 11.4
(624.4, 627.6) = 11.6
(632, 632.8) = 11.3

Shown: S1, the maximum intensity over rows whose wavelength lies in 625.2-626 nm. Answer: 11.2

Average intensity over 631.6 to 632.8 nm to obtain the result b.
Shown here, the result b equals 11.3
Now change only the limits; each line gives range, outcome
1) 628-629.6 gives 11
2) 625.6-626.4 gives 11.4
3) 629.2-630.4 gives 11.3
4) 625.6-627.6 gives 11.4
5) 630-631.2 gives 11.3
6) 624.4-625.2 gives 10.7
